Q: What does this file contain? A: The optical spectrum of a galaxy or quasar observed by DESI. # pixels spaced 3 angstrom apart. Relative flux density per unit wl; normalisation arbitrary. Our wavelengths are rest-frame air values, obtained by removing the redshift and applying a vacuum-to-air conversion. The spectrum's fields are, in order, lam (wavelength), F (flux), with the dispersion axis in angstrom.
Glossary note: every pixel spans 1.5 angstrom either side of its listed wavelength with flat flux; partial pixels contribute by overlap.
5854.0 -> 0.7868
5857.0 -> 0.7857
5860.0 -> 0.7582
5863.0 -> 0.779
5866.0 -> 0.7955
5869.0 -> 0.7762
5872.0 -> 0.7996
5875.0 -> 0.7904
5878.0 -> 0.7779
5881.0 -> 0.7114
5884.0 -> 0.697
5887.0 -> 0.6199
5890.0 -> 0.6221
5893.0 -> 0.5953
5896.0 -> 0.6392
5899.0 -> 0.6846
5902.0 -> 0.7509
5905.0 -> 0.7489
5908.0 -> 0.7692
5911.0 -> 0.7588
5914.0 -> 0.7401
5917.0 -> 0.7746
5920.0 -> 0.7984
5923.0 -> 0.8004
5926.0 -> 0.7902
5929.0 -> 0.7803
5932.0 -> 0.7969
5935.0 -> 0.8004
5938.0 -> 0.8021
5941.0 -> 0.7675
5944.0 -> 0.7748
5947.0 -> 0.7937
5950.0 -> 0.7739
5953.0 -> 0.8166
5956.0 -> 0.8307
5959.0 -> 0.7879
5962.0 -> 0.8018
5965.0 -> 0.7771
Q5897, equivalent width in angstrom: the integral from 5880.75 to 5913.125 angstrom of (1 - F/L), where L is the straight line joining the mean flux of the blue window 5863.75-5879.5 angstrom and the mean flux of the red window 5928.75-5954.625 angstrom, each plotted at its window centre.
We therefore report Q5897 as 4.0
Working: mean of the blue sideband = 0.787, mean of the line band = 0.691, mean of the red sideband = 0.79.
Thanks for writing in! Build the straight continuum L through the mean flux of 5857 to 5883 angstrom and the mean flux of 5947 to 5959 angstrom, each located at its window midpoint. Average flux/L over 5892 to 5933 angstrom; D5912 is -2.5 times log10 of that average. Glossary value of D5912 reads 0.06 mag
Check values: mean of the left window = 0.773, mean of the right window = 0.803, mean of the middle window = 0.746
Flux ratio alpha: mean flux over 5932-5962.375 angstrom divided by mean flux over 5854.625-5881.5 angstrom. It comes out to 1.02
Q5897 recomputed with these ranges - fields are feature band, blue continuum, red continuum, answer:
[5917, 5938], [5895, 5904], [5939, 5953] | -1.3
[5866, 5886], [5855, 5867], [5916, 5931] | 0.6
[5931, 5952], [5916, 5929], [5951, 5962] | 0.3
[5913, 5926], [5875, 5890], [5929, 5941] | -0.2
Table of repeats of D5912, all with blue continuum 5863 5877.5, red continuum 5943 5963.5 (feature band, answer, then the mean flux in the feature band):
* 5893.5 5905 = 0.148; 0.691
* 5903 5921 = 0.041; 0.764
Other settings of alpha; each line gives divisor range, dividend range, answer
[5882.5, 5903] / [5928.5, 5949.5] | 1.20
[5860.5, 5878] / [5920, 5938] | 1.01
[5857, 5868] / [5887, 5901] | 0.82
